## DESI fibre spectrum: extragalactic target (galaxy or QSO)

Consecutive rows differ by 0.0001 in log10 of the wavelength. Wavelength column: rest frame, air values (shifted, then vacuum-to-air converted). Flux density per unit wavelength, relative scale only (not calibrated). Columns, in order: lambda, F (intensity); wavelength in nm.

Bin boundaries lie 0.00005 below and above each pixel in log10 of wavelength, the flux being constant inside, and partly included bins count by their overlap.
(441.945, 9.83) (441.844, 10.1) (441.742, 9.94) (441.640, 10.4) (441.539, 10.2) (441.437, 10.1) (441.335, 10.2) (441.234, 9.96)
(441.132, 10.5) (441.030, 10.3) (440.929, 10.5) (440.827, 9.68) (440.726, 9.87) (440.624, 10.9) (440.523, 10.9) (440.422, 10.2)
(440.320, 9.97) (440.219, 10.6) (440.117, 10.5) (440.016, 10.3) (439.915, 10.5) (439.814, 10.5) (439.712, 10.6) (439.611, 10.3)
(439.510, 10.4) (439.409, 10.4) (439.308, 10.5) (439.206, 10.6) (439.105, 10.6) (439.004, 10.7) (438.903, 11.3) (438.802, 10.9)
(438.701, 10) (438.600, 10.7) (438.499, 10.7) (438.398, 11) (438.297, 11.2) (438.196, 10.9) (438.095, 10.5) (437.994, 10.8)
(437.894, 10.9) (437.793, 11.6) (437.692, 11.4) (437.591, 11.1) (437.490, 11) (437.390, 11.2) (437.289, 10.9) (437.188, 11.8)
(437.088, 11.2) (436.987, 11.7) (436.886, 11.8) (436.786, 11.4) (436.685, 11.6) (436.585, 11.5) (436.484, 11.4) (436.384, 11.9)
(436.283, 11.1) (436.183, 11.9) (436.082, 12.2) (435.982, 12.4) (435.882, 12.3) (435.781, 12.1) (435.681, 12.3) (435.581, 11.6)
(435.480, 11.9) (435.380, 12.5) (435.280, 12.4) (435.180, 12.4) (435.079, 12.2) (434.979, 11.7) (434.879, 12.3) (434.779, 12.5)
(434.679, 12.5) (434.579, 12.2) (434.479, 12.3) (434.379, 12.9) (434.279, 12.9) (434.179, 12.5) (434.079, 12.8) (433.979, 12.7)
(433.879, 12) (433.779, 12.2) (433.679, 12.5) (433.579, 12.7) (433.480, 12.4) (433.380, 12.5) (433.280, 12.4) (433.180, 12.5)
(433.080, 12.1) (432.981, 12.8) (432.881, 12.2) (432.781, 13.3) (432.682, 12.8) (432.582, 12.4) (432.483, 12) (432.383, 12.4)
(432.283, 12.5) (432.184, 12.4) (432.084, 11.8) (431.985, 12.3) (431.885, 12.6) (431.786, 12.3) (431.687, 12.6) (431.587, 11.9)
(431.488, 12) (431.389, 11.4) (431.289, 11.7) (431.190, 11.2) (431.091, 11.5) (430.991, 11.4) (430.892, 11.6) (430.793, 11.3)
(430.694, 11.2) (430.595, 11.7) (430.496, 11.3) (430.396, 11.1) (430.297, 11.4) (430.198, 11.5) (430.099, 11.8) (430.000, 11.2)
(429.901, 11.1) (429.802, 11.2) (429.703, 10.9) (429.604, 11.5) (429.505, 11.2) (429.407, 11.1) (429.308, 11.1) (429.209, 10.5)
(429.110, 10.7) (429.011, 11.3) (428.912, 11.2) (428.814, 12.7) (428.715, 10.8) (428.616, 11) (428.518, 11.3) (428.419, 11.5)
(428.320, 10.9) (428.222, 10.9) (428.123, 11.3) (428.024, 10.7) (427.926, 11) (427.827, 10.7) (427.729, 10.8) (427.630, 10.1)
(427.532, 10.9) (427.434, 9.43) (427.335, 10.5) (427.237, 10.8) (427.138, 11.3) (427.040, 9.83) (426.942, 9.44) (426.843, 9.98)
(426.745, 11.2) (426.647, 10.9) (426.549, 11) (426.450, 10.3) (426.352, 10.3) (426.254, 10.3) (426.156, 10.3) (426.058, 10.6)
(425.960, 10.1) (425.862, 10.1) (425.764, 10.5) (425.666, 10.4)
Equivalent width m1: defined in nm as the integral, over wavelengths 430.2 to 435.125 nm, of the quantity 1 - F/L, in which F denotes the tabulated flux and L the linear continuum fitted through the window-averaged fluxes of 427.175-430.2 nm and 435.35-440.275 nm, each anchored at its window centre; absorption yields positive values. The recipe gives -0.479 nm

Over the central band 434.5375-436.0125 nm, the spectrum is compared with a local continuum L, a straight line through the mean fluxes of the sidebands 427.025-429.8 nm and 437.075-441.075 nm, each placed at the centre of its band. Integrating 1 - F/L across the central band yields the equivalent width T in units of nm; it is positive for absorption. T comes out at -0.20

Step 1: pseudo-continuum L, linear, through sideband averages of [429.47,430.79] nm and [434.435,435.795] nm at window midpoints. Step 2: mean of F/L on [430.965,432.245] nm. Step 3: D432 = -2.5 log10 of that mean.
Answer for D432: -0.03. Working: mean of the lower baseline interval 11.3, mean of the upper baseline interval 12.2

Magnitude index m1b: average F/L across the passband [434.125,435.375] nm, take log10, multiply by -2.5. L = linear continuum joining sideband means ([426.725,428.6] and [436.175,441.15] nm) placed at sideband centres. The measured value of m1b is -0.15 mag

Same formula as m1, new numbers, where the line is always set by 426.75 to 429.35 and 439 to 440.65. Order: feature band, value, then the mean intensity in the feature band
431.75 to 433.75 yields -0.331 nm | 12.4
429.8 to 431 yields -0.071 nm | 11.4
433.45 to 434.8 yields -0.237 nm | 12.5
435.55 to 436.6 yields -0.130 nm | 11.9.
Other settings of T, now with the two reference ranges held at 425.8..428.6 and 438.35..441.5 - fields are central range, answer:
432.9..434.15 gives -0.23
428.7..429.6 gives -0.05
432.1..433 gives -0.17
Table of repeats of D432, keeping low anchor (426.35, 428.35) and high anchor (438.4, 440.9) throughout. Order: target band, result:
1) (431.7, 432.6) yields -0.17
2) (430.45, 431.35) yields -0.09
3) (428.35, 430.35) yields -0.07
